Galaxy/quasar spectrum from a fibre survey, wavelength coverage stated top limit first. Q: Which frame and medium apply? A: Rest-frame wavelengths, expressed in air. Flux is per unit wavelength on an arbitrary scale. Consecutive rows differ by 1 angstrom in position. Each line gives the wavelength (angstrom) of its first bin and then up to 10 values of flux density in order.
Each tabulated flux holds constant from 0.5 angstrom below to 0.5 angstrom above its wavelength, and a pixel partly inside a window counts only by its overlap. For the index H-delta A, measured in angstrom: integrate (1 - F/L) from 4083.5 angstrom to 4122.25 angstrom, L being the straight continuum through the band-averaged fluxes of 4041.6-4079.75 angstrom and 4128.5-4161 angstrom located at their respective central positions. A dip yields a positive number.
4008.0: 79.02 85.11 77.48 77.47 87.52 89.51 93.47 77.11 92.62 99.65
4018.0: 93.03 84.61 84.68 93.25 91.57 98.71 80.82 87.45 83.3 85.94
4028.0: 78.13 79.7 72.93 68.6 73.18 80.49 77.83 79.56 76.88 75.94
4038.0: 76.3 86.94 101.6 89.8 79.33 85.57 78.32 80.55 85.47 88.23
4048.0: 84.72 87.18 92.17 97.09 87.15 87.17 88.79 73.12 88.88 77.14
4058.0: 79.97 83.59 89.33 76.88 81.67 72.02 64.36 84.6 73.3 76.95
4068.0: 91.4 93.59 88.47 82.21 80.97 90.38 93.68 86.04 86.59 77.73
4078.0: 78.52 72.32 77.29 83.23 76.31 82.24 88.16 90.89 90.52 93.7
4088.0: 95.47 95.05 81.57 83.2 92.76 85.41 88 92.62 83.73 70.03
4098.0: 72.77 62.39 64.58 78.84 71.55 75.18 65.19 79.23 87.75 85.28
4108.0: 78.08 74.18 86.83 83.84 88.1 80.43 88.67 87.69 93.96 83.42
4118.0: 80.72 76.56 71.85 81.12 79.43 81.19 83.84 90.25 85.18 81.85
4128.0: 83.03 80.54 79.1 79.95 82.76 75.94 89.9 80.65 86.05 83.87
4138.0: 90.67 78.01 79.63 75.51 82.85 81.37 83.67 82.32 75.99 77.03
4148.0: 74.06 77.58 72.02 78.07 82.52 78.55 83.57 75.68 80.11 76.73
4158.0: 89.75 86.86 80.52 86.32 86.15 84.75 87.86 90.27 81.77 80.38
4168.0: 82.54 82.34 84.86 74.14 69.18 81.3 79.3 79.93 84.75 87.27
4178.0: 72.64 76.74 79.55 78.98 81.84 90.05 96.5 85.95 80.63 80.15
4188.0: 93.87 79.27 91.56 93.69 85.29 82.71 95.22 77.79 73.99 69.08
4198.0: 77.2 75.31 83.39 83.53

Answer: -0.13 angstrom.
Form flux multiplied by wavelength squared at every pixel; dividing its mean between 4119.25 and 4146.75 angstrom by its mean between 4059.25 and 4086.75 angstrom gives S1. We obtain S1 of 1.0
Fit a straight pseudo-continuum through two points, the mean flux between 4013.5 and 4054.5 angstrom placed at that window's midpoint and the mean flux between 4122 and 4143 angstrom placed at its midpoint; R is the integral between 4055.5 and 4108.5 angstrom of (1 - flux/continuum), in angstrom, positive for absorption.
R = 1.2 angstrom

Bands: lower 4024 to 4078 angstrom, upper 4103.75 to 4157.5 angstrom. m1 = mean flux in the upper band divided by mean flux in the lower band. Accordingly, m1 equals 0.98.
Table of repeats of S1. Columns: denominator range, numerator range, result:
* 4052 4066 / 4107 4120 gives 1.06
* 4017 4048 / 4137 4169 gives 1.03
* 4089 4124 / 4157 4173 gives 1.06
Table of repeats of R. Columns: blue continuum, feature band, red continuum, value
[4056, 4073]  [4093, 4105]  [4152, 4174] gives 0.9 angstrom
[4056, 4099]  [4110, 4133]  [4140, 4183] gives -0.2 angstrom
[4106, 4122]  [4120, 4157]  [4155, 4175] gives 0.8 angstrom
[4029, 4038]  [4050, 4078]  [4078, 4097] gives -0.7 angstrom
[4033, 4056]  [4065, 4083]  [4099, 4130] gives 0.0 angstrom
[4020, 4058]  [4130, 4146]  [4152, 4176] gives 0.1 angstrom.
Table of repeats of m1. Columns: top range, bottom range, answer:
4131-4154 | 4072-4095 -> 0.94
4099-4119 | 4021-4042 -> 0.97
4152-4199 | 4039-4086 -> 0.98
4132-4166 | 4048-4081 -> 0.98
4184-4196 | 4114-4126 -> 1.03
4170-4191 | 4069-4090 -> 0.96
